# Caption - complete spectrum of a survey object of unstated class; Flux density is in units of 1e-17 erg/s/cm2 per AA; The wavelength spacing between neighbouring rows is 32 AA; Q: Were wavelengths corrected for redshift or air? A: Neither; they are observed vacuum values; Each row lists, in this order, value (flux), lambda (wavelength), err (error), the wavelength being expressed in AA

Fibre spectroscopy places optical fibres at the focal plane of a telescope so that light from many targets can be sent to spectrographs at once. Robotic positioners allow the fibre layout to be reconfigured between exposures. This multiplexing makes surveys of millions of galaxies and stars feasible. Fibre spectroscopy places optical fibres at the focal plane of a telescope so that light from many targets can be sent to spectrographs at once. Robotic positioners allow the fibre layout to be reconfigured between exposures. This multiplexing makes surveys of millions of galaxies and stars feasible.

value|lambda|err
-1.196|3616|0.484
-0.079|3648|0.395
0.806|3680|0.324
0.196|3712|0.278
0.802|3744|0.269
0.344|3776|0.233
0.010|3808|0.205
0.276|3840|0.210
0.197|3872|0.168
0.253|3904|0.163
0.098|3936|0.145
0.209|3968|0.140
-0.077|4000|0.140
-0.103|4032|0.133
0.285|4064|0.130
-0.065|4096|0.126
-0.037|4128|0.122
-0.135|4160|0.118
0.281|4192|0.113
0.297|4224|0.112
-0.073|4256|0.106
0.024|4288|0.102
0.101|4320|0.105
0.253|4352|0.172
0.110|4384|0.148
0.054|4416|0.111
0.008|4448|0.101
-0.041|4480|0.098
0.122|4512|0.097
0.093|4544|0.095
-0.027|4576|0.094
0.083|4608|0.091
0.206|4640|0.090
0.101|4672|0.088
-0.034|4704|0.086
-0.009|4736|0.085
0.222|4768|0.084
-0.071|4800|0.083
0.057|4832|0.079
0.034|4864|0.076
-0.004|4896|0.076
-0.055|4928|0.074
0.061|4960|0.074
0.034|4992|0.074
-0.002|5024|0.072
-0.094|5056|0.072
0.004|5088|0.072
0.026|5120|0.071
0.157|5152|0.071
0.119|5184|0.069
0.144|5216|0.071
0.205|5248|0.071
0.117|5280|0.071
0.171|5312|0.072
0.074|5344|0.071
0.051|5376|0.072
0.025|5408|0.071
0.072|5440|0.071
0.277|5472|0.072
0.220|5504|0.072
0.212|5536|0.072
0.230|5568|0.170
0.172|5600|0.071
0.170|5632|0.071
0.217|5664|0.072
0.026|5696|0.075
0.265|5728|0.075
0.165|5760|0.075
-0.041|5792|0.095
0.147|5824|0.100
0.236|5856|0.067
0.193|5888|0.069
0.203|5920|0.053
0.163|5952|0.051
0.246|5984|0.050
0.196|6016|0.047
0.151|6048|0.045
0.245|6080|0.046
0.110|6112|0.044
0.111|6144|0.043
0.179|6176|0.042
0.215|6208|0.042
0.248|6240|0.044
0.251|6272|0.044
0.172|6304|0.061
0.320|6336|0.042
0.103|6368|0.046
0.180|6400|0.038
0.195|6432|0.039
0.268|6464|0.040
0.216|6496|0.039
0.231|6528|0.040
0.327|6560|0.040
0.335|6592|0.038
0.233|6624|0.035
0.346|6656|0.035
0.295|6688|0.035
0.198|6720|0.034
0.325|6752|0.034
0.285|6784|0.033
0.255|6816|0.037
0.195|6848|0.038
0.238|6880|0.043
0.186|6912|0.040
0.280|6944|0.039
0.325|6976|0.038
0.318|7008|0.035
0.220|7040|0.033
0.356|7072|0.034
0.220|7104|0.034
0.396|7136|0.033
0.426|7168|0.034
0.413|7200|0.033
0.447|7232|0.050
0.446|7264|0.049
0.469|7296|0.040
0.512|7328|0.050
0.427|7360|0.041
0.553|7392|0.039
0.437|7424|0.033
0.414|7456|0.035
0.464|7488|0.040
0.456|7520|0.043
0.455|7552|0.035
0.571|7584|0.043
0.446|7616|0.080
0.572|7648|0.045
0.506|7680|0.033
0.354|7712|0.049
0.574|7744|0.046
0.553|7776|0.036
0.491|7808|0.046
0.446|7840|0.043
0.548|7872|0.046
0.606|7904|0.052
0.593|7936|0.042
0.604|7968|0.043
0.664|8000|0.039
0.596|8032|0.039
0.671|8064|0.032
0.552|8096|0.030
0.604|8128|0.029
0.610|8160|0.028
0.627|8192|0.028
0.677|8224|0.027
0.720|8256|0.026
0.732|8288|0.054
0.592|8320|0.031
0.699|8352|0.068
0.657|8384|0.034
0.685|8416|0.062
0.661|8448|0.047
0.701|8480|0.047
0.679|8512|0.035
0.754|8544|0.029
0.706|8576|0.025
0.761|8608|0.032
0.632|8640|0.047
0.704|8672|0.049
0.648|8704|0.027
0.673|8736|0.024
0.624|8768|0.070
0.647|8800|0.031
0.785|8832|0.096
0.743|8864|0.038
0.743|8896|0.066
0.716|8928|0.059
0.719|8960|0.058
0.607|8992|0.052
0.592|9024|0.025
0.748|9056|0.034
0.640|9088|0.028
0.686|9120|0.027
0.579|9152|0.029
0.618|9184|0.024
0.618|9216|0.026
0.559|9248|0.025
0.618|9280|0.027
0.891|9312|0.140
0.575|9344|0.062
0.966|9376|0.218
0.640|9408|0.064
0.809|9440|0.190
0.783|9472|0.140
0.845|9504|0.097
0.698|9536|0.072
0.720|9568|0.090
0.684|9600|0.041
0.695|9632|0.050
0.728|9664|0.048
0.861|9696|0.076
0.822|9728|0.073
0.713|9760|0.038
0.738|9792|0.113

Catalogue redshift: 0.79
